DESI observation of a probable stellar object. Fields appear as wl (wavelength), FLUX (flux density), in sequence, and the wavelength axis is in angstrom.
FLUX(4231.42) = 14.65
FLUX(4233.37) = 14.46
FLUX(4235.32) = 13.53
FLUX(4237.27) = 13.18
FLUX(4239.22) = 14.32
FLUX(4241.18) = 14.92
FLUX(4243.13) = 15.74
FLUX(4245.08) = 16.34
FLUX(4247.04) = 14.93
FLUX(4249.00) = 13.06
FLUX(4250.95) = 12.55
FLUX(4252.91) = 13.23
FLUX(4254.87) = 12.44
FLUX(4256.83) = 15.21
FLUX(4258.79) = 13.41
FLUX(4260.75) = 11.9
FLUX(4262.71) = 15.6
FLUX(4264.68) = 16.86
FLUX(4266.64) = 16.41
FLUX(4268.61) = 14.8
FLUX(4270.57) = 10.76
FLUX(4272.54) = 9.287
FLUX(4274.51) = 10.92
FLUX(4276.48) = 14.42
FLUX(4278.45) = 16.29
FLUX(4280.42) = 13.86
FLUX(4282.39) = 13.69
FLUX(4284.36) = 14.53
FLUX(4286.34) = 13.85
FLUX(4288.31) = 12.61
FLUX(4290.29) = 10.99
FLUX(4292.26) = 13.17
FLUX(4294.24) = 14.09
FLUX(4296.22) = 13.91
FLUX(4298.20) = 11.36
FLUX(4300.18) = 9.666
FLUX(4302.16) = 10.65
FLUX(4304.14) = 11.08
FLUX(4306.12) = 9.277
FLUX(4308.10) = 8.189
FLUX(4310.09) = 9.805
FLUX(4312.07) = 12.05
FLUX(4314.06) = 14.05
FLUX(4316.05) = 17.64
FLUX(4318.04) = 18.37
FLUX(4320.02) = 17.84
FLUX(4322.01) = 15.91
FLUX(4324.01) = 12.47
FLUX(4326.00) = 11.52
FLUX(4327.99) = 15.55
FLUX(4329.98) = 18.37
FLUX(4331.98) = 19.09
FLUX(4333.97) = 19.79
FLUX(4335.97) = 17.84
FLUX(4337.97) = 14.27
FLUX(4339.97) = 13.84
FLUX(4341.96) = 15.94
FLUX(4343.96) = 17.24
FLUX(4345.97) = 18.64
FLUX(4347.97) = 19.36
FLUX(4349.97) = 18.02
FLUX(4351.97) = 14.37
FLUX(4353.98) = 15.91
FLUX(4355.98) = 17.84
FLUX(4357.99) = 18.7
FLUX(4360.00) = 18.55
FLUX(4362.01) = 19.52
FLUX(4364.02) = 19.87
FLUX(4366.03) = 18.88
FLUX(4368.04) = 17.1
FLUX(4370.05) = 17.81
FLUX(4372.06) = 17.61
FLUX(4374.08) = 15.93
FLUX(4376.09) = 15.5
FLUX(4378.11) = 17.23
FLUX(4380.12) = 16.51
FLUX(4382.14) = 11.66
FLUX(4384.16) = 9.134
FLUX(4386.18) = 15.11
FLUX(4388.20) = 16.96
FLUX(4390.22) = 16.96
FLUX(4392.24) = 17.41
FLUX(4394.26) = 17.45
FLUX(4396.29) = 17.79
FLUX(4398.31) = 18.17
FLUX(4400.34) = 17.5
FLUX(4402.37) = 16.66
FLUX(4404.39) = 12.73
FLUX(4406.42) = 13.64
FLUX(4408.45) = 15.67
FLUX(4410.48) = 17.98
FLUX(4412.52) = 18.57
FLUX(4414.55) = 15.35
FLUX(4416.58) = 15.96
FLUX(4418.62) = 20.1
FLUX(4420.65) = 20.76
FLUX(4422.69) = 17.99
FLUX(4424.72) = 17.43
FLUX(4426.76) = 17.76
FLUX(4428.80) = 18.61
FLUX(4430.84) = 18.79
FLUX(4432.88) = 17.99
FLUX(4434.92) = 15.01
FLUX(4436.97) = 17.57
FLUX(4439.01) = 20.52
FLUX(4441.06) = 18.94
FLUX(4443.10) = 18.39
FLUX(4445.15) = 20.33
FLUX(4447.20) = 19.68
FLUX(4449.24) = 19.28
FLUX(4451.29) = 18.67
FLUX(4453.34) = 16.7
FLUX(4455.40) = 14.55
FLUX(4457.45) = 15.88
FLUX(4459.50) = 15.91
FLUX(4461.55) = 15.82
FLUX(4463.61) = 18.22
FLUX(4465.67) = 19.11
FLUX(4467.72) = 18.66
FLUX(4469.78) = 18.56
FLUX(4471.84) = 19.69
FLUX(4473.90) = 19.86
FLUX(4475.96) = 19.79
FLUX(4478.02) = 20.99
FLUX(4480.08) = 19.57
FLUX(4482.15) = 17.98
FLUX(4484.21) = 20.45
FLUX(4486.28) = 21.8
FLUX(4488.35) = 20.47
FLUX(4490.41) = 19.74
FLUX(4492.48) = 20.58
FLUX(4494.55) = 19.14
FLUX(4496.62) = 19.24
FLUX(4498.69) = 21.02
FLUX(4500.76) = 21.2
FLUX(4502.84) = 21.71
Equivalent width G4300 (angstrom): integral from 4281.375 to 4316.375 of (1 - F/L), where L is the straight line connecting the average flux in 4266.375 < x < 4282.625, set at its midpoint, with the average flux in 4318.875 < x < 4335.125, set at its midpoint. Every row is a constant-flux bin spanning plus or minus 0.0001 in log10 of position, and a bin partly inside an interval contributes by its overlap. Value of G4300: 5.9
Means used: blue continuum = 13.2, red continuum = 16.4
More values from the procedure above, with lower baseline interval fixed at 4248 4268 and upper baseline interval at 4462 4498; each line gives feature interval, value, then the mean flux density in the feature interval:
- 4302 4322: 3.00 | 13.1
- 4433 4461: 1.47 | 17.8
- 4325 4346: -0.59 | 16.5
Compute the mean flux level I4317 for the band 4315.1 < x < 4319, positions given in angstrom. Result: 18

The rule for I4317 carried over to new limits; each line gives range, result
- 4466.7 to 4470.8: 18.6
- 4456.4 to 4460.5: 15.9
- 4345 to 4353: 17.6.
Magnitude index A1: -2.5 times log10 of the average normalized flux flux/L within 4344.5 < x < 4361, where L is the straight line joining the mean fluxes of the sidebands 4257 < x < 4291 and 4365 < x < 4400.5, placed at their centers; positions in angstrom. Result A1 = -0.14 mag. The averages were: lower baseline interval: 13.6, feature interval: 17.7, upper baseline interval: 16.4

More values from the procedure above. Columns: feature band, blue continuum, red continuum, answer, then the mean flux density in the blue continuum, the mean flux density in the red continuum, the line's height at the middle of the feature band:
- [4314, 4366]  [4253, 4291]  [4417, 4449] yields -0.09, 13.6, 18.6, 15.7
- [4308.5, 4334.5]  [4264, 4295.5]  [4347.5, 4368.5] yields 0.04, 13.5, 18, 15.9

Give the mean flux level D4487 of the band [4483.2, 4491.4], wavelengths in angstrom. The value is 20.6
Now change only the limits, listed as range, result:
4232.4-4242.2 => 14.1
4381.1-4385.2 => 10.5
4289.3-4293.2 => 12.1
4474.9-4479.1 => 20.4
